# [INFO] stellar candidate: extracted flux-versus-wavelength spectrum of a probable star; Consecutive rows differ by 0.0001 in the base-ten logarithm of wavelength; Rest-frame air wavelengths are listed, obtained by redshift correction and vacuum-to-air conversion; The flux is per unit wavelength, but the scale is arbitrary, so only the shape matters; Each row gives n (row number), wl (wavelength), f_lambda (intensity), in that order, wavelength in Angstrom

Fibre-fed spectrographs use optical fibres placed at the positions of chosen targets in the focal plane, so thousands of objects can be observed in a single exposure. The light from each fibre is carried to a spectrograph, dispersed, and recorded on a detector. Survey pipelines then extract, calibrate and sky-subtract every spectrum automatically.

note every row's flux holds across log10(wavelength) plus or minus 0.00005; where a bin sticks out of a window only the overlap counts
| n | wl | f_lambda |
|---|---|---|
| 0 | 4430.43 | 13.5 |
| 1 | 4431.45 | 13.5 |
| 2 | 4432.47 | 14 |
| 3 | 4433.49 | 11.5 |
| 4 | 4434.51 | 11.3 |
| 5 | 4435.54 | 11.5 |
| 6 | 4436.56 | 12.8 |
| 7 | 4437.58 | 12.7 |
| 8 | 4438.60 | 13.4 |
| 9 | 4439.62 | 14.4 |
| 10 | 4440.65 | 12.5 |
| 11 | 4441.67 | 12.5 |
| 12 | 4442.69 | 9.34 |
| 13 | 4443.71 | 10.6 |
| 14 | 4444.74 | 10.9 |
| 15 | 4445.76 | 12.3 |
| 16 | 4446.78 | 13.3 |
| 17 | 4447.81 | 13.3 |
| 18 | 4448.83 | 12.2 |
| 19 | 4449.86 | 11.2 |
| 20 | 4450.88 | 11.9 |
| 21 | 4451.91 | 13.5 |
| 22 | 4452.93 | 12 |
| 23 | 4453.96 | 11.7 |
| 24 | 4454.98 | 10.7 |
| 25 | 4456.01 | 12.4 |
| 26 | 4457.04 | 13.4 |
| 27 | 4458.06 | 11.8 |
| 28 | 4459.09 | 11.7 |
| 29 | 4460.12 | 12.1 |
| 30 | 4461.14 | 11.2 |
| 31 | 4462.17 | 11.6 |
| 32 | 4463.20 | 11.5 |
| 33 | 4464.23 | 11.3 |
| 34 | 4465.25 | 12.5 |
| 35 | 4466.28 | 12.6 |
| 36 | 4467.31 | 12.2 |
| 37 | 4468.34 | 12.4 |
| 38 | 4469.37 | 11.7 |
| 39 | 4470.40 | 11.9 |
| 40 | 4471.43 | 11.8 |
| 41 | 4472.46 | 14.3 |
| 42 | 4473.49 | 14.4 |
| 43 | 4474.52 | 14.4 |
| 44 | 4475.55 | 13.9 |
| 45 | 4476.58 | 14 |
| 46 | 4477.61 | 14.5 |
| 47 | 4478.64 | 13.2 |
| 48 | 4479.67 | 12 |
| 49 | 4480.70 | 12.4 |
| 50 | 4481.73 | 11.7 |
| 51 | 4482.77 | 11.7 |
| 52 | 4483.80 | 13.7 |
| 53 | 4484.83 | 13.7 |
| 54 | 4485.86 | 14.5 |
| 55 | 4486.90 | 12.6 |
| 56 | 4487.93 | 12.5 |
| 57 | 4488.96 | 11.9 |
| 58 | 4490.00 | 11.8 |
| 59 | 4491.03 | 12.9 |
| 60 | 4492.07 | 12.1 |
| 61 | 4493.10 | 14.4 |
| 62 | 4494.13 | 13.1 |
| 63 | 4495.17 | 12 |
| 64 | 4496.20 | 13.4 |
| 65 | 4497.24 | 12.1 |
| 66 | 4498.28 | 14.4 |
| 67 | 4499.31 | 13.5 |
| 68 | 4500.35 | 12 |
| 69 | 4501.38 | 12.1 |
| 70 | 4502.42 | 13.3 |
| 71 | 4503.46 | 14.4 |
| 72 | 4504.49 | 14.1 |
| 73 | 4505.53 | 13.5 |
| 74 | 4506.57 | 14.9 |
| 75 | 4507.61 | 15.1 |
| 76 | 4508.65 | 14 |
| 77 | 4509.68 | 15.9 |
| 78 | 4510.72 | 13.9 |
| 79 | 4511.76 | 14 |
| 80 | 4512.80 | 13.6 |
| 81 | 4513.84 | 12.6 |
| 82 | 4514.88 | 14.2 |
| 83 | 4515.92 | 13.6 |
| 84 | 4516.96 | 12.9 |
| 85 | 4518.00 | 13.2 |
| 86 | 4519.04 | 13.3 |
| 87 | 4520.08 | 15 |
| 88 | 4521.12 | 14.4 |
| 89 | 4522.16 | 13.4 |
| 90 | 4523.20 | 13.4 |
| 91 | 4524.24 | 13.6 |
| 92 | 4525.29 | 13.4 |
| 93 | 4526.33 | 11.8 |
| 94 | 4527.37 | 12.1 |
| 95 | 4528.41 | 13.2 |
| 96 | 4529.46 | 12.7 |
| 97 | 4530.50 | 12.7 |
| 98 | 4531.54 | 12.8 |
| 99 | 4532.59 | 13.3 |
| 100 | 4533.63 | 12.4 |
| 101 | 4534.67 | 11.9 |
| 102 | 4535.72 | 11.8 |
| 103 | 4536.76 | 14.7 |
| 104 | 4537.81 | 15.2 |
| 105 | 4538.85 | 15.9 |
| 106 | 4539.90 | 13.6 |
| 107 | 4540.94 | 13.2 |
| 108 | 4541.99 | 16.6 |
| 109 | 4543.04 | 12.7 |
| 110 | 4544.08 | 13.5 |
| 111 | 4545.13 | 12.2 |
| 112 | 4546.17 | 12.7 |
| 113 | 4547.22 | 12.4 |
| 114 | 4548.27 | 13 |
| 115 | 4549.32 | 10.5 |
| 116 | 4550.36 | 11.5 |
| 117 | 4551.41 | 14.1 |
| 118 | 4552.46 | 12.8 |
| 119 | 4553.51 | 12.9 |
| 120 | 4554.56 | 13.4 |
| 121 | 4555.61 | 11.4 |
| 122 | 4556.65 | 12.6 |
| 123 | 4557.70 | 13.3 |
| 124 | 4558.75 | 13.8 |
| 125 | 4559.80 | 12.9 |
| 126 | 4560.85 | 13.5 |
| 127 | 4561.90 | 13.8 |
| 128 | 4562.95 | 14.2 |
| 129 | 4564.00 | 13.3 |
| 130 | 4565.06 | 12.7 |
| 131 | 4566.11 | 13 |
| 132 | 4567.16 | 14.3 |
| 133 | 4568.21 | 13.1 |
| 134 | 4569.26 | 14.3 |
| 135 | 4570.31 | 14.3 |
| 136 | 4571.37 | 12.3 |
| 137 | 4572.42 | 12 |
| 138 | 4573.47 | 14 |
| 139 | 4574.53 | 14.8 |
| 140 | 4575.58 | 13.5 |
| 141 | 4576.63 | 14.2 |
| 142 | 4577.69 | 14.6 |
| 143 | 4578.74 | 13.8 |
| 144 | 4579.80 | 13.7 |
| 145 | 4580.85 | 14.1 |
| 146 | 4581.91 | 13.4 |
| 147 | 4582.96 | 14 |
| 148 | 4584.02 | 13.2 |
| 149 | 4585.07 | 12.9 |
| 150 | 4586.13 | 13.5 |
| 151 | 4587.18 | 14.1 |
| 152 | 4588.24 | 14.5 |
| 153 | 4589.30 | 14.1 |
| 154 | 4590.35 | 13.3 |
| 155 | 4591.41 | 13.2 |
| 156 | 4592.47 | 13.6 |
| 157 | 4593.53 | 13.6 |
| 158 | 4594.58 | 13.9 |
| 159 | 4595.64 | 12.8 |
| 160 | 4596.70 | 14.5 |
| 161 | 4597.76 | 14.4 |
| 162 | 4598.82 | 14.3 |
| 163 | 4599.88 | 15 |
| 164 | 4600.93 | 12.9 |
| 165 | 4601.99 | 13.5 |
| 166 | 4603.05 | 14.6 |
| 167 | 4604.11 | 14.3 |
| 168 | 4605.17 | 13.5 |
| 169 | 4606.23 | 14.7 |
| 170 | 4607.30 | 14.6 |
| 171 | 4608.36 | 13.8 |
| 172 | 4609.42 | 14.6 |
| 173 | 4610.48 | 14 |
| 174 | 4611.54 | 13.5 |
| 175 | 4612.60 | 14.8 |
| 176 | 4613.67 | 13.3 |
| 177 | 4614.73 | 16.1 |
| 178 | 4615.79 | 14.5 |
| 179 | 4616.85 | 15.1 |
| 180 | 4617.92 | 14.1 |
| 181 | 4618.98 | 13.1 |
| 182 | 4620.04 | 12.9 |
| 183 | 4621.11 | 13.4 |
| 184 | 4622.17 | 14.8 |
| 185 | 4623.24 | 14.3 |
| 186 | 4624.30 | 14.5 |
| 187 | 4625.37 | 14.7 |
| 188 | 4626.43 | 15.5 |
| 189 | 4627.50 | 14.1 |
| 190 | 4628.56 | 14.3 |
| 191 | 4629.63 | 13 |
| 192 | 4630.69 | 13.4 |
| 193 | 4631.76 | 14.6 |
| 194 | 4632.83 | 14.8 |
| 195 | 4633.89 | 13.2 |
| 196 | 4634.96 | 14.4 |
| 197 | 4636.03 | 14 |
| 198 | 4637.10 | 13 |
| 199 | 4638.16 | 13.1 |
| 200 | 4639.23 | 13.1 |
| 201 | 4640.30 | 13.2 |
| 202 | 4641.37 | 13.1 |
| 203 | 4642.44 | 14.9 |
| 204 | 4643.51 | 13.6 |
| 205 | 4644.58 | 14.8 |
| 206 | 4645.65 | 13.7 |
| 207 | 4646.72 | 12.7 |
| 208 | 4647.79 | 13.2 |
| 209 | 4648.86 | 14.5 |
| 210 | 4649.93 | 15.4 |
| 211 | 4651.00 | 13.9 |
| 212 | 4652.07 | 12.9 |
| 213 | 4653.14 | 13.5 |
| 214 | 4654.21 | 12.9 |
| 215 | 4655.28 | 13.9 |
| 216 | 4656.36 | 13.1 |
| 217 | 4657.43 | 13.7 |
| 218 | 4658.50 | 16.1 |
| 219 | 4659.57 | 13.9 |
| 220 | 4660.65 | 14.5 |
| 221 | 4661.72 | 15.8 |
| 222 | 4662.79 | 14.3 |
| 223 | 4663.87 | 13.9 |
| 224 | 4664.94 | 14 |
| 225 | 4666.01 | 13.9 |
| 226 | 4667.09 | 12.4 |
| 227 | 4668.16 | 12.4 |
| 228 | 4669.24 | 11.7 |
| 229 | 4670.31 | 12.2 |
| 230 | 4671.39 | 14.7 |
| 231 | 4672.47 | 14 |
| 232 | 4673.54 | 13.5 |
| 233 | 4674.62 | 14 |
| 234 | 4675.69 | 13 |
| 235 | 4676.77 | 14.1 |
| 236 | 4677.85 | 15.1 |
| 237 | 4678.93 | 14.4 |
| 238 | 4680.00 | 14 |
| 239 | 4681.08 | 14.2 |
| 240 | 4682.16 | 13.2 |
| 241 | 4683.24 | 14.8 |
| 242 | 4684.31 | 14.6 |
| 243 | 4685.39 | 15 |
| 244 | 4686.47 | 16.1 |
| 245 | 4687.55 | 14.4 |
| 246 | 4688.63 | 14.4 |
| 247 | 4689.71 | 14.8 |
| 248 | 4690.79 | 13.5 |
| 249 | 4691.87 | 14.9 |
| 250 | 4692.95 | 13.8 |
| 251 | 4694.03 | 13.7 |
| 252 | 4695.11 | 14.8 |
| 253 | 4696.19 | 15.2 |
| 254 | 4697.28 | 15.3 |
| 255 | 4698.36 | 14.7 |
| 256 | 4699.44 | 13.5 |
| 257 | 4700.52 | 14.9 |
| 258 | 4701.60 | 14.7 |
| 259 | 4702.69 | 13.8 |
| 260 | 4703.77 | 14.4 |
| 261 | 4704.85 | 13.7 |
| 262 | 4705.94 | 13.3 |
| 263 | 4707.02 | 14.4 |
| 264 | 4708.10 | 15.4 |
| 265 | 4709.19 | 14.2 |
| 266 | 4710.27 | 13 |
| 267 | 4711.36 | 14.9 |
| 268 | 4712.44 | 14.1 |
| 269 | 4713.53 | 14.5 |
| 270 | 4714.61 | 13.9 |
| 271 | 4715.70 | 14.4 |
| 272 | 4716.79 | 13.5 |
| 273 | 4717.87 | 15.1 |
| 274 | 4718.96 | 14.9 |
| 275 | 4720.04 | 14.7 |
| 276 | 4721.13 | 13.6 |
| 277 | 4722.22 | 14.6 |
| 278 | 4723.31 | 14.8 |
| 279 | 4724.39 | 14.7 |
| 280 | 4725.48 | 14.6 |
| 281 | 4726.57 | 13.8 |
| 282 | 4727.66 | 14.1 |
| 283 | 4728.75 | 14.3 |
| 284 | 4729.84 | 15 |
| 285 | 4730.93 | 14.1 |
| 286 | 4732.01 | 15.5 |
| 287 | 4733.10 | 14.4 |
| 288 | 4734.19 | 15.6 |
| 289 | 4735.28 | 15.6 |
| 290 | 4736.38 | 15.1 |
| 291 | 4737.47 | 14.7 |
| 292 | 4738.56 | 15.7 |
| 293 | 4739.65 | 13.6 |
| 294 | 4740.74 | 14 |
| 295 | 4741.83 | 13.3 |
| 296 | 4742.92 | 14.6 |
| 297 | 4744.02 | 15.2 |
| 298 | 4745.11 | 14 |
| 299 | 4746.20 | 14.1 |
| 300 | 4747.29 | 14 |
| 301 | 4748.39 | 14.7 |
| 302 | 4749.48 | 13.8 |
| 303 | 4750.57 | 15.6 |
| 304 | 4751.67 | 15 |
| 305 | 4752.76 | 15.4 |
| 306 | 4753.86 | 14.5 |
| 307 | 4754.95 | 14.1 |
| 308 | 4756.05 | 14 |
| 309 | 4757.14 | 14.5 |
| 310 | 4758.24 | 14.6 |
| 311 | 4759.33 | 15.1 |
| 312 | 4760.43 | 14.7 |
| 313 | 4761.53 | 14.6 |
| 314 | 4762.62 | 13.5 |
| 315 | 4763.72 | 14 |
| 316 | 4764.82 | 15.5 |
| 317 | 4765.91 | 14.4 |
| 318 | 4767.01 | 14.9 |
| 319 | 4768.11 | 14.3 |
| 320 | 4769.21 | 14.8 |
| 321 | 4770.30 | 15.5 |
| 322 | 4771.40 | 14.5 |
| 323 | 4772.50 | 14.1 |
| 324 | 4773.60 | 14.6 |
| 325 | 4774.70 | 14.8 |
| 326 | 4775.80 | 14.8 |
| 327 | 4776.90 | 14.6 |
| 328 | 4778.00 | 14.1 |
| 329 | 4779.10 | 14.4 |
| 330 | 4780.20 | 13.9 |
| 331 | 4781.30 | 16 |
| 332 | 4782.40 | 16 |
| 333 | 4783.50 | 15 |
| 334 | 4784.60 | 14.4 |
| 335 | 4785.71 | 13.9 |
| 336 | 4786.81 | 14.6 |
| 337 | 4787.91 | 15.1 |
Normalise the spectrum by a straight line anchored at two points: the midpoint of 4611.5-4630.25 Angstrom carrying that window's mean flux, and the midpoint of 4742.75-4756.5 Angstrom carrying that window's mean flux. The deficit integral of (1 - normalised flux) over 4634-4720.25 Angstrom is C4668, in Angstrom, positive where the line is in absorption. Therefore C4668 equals 1.85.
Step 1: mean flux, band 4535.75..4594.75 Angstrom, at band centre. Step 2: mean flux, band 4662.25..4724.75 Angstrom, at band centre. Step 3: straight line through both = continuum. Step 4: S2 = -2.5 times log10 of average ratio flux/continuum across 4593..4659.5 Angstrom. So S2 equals -0.01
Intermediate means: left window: 13.5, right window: 14.2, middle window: 14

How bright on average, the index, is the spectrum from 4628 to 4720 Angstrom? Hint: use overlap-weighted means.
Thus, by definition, 14.1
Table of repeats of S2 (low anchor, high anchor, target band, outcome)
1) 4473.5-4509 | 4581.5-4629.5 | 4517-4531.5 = 0.020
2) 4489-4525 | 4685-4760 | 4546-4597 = 0.034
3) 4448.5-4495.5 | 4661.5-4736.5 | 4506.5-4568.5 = -0.026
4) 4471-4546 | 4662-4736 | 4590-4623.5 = -0.016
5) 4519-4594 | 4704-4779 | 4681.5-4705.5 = -0.019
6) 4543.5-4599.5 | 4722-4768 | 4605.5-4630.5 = -0.040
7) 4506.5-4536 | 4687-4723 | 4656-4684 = 0.020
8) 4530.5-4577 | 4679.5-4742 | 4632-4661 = 0.012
